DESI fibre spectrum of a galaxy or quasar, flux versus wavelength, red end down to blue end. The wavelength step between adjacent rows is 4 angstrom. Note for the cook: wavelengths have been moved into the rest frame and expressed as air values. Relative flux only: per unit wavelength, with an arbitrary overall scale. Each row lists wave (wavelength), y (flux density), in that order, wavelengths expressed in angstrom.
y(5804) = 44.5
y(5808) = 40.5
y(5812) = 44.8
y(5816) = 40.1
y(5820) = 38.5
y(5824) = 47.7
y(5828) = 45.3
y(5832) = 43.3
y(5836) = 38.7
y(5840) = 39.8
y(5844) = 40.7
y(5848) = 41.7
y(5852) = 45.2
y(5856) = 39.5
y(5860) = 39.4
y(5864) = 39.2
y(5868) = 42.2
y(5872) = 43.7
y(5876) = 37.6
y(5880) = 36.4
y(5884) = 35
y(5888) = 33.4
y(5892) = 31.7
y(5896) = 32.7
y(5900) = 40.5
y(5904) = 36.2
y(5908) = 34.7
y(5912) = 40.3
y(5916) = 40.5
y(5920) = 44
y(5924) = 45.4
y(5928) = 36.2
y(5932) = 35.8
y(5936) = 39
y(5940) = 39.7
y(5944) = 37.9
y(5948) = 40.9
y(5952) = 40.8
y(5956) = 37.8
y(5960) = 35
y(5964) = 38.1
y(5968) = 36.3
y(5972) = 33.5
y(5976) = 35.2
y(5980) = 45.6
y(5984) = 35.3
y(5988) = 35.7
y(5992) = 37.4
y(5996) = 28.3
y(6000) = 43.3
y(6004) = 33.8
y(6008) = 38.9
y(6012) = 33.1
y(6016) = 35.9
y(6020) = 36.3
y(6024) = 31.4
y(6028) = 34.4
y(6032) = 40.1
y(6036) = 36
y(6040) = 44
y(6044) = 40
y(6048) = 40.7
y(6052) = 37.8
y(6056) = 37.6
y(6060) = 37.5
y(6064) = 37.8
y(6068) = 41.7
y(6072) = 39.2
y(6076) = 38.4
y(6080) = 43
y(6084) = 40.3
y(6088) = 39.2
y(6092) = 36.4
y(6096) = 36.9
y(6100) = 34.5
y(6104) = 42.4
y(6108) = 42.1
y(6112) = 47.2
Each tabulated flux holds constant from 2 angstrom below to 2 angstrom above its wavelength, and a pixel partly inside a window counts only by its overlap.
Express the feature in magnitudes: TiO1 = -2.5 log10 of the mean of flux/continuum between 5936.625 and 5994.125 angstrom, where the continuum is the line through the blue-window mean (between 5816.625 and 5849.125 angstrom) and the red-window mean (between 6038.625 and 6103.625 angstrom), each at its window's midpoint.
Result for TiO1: 0.07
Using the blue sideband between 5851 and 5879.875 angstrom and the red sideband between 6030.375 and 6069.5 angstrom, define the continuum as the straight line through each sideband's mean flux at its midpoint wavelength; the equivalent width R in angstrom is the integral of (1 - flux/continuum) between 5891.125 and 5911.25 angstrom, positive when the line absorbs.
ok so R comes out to 2.3 angstrom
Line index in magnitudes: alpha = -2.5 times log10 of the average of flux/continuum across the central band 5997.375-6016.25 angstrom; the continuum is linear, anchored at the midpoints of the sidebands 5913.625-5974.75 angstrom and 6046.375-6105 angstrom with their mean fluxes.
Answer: 0.06 mag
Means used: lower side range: 38.7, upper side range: 38.8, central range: 36.8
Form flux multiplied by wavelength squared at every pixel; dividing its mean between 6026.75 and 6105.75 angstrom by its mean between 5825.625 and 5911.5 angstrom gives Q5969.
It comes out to 1.07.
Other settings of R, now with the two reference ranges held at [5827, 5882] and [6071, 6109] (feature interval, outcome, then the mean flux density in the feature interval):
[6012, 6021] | 0.97 angstrom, 35.4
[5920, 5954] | 0.44 angstrom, 39.7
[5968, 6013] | 3.87 angstrom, 36.4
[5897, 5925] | 0.45 angstrom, 39.8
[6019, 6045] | 1.42 angstrom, 37.4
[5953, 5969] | 1.20 angstrom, 37.1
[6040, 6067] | 0.23 angstrom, 39.1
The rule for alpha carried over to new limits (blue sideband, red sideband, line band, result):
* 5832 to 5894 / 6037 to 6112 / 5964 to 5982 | 0.05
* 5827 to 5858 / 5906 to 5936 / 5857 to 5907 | 0.09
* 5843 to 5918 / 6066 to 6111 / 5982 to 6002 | 0.09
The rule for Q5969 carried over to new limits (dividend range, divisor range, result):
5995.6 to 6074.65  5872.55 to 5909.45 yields 1.11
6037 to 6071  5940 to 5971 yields 1.07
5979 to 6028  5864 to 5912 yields 1.01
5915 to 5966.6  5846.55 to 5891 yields 1.03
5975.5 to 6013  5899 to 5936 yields 0.96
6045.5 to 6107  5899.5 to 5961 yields 1.05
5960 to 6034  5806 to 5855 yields 0.91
